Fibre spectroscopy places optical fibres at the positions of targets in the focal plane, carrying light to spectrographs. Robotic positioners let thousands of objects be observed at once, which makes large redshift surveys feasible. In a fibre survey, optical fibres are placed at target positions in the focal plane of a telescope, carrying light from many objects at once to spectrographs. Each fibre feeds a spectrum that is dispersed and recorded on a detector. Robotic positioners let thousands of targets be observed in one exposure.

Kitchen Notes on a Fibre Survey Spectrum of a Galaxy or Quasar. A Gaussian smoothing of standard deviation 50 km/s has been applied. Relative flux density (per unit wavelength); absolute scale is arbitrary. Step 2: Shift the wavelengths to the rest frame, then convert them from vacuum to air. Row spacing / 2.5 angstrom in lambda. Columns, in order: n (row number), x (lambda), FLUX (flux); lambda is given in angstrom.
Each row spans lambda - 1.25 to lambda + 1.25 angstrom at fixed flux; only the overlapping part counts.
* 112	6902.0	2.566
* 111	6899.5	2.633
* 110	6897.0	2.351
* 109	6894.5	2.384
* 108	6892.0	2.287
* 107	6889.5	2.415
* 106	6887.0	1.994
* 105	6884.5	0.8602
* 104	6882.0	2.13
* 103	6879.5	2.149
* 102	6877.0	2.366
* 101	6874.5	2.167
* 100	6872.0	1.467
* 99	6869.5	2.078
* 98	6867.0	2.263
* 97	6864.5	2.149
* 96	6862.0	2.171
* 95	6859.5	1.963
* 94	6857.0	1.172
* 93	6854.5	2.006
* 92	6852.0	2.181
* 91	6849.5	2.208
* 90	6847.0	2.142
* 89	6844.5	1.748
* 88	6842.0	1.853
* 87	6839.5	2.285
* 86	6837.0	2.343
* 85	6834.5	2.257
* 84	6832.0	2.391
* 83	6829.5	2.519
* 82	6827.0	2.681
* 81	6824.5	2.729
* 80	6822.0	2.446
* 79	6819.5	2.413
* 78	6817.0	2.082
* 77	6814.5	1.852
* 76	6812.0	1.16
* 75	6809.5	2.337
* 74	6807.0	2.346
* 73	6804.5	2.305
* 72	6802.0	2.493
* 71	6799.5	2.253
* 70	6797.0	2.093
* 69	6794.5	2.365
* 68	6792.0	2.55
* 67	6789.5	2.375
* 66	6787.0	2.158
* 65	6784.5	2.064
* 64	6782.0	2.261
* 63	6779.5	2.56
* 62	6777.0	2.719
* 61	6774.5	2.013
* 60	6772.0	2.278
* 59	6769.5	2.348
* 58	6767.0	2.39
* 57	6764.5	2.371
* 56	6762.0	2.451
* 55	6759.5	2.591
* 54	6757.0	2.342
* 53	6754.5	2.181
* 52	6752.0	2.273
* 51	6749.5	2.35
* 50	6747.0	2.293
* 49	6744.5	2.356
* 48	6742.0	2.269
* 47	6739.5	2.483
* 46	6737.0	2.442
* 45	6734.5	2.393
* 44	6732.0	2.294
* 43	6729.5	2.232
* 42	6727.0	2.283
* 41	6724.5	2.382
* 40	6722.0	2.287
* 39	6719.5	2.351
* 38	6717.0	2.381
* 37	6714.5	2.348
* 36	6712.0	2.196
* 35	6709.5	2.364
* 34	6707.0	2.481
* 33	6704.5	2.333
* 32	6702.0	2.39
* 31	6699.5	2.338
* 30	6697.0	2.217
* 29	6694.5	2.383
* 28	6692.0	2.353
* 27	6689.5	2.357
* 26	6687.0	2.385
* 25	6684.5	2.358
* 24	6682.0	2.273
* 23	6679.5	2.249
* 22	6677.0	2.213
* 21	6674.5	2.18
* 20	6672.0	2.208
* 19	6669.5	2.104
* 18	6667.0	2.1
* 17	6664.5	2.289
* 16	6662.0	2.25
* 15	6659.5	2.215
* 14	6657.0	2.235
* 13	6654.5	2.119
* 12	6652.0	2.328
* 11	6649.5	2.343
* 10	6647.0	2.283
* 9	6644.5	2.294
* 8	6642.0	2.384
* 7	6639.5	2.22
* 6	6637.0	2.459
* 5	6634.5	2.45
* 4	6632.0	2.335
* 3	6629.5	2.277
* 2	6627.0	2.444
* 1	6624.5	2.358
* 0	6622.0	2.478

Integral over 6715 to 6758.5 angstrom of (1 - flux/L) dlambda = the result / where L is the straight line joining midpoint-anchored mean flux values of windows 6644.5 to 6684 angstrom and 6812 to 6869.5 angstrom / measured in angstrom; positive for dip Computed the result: -2.6 angstrom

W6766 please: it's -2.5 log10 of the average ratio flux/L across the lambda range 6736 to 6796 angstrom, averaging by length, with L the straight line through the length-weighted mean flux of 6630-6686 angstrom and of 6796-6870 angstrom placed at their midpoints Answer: -0.07 mag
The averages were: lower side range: 2.27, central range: 2.35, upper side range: 2.17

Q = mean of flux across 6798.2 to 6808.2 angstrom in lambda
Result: 2.35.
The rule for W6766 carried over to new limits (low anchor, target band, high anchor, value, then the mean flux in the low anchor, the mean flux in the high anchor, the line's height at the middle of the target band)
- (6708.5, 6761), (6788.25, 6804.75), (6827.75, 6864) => -0.07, 2.34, 2.1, 2.2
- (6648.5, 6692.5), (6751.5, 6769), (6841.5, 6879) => -0.12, 2.25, 2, 2.13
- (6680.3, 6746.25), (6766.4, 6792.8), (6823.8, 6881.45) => -0.04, 2.34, 2.14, 2.24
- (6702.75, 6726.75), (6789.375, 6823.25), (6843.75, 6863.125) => -0.06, 2.35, 1.95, 2.09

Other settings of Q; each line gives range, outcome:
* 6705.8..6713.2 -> 2.35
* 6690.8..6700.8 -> 2.32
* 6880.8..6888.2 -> 1.66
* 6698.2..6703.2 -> 2.36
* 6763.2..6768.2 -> 2.38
